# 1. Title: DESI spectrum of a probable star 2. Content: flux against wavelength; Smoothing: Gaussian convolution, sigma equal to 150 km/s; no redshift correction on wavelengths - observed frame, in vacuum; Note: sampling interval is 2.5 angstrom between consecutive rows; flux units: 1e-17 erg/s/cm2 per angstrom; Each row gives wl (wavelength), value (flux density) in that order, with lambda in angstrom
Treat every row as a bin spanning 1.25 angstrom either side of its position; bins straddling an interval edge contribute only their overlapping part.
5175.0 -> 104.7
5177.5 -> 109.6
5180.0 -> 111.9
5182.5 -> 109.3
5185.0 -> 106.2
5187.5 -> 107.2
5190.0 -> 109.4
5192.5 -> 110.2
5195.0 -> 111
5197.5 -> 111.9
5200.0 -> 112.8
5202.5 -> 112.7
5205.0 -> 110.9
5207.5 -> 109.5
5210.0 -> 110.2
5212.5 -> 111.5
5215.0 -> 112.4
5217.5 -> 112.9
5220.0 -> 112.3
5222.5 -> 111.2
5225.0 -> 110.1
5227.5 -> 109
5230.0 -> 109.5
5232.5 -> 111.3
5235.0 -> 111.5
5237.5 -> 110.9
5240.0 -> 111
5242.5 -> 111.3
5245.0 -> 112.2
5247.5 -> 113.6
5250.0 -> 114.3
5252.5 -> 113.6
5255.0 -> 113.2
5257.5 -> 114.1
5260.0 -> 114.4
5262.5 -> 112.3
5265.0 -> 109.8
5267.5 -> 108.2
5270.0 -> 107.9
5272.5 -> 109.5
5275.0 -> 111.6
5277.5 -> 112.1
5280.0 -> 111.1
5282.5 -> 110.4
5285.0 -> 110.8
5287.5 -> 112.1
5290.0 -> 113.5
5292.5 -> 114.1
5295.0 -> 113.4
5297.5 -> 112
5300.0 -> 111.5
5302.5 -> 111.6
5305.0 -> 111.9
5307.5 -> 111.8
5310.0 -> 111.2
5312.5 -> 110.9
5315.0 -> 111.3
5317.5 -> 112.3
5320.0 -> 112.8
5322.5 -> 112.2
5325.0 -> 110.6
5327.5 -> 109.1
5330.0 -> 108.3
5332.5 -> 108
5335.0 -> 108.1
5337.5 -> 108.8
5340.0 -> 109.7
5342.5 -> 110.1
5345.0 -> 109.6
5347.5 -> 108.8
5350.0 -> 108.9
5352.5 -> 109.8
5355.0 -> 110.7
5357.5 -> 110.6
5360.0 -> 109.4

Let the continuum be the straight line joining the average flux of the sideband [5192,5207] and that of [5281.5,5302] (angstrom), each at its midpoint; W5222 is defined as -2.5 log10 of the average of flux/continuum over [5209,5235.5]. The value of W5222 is 0.01 mag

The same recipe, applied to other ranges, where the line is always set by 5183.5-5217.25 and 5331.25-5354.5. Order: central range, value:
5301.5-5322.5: -0.023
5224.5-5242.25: -0.003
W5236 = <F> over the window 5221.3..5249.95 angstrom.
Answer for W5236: 111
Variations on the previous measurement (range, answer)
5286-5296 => 113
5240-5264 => 113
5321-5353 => 109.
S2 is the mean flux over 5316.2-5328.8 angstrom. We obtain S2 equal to 111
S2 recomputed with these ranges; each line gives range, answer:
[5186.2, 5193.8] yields 109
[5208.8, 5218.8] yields 112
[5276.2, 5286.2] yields 111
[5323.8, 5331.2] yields 109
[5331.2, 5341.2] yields 109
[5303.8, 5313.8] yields 111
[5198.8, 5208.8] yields 111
